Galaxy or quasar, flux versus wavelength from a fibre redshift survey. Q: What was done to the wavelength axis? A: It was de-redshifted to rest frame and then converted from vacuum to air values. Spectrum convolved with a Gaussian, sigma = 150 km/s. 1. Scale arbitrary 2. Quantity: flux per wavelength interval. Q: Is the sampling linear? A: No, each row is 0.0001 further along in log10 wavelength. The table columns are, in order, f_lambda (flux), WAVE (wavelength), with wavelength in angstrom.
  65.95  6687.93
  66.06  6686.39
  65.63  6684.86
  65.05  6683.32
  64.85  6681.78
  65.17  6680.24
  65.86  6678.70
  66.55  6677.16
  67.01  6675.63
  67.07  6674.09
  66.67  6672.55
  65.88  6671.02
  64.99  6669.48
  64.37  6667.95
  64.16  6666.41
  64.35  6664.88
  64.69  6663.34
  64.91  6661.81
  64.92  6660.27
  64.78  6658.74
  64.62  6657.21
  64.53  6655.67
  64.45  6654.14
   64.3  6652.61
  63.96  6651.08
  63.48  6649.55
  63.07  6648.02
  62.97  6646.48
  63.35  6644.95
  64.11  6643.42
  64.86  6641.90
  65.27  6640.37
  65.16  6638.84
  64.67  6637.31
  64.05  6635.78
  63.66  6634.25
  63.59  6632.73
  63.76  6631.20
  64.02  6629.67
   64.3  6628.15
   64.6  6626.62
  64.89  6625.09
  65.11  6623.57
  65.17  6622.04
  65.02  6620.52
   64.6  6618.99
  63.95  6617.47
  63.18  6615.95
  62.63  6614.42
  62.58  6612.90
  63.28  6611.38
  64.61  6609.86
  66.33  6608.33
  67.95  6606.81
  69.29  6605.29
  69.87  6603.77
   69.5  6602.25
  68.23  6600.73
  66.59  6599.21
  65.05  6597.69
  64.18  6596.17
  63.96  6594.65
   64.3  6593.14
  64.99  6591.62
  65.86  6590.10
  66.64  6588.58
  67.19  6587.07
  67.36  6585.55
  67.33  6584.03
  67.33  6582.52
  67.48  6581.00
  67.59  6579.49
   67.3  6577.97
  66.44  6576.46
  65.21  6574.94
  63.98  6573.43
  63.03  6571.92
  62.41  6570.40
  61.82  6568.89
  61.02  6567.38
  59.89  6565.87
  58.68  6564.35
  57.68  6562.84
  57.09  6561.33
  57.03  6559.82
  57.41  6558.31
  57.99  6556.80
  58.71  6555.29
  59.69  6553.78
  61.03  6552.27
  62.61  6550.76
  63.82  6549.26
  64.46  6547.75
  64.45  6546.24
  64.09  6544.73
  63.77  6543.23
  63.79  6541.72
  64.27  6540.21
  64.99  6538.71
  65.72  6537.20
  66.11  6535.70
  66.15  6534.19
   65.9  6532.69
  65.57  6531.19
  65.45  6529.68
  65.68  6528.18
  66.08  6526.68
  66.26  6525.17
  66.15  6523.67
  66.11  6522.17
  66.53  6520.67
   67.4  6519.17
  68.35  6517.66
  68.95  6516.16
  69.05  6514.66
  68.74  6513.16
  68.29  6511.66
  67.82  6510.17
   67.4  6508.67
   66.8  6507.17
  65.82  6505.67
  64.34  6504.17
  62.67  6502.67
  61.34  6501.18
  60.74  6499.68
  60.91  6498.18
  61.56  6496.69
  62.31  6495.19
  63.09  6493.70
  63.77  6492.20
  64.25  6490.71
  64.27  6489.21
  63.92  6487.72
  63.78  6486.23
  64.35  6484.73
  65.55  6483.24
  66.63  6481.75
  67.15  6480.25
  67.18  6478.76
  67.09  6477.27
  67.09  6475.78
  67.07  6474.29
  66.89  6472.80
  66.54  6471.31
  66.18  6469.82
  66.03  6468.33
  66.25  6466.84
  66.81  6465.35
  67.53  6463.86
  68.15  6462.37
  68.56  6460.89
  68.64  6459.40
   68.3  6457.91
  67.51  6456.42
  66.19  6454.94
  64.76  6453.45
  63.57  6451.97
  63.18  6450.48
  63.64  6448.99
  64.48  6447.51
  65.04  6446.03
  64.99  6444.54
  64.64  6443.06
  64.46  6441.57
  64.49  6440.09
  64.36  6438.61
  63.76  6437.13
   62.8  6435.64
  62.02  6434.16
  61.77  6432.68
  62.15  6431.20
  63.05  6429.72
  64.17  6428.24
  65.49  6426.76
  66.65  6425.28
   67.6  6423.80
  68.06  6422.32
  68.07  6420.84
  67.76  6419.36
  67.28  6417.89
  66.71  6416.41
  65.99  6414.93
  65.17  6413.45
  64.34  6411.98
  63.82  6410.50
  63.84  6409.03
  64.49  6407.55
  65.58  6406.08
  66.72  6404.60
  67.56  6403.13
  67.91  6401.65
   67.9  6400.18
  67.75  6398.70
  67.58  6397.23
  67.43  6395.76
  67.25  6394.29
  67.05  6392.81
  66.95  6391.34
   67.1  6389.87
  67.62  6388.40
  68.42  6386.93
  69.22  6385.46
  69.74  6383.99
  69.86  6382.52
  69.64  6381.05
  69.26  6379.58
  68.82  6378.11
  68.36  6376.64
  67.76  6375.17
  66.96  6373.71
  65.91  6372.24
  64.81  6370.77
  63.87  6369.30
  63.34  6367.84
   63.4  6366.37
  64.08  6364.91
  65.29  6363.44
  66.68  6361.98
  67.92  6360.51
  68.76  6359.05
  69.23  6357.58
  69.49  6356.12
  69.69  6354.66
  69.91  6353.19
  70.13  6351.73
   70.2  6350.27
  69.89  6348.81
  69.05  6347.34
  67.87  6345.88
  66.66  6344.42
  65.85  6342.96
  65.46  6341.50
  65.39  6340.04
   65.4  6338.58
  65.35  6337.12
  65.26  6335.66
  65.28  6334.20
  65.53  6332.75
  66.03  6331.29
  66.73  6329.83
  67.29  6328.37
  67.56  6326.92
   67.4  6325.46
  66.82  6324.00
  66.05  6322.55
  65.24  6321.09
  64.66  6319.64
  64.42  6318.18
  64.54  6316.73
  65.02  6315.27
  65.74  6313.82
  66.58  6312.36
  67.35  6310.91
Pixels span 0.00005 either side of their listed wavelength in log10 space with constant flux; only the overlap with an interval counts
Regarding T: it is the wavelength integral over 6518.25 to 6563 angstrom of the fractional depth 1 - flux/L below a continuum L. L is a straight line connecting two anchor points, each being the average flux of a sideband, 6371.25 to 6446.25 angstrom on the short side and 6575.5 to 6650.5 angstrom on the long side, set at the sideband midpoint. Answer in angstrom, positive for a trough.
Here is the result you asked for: 1.5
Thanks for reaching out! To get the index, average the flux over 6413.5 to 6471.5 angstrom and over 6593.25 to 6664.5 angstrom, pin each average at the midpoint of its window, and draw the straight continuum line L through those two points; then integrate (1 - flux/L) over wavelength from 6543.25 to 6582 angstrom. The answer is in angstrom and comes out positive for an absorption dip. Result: 1.77 angstrom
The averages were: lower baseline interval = 65.6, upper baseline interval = 64.8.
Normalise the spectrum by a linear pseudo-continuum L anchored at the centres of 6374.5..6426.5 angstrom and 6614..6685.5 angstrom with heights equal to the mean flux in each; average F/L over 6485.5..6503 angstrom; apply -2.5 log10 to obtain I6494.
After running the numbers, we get 0.06 mag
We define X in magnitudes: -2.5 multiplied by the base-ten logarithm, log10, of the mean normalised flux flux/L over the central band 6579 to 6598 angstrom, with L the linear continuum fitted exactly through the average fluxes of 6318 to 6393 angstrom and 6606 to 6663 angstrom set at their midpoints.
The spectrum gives -0.022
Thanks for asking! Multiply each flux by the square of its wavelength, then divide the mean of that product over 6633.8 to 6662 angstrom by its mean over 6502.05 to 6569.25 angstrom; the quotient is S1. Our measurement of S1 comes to 1.0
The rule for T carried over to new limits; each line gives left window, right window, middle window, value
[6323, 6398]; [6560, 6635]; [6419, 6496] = 0.9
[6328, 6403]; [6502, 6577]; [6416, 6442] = 0.4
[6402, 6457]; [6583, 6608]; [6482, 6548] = 0.8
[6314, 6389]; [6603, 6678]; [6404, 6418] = 0.3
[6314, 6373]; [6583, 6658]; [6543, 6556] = 0.6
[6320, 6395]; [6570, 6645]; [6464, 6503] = 0.9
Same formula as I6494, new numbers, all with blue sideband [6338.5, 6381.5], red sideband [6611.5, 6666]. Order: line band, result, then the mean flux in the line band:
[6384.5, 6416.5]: 0.00 mag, 66.7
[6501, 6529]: -0.02 mag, 66.6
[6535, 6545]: 0.01 mag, 64.7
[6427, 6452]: 0.05 mag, 63.7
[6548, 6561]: 0.09 mag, 59.9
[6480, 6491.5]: 0.02 mag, 64.9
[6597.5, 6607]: -0.06 mag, 68.3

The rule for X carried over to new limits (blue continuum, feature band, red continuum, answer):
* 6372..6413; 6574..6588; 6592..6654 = -0.03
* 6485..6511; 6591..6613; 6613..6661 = -0.03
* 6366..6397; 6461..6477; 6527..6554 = -0.02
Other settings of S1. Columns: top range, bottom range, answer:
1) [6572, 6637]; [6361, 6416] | 1.05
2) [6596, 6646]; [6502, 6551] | 1.02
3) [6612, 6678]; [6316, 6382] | 1.06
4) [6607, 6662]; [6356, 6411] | 1.04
